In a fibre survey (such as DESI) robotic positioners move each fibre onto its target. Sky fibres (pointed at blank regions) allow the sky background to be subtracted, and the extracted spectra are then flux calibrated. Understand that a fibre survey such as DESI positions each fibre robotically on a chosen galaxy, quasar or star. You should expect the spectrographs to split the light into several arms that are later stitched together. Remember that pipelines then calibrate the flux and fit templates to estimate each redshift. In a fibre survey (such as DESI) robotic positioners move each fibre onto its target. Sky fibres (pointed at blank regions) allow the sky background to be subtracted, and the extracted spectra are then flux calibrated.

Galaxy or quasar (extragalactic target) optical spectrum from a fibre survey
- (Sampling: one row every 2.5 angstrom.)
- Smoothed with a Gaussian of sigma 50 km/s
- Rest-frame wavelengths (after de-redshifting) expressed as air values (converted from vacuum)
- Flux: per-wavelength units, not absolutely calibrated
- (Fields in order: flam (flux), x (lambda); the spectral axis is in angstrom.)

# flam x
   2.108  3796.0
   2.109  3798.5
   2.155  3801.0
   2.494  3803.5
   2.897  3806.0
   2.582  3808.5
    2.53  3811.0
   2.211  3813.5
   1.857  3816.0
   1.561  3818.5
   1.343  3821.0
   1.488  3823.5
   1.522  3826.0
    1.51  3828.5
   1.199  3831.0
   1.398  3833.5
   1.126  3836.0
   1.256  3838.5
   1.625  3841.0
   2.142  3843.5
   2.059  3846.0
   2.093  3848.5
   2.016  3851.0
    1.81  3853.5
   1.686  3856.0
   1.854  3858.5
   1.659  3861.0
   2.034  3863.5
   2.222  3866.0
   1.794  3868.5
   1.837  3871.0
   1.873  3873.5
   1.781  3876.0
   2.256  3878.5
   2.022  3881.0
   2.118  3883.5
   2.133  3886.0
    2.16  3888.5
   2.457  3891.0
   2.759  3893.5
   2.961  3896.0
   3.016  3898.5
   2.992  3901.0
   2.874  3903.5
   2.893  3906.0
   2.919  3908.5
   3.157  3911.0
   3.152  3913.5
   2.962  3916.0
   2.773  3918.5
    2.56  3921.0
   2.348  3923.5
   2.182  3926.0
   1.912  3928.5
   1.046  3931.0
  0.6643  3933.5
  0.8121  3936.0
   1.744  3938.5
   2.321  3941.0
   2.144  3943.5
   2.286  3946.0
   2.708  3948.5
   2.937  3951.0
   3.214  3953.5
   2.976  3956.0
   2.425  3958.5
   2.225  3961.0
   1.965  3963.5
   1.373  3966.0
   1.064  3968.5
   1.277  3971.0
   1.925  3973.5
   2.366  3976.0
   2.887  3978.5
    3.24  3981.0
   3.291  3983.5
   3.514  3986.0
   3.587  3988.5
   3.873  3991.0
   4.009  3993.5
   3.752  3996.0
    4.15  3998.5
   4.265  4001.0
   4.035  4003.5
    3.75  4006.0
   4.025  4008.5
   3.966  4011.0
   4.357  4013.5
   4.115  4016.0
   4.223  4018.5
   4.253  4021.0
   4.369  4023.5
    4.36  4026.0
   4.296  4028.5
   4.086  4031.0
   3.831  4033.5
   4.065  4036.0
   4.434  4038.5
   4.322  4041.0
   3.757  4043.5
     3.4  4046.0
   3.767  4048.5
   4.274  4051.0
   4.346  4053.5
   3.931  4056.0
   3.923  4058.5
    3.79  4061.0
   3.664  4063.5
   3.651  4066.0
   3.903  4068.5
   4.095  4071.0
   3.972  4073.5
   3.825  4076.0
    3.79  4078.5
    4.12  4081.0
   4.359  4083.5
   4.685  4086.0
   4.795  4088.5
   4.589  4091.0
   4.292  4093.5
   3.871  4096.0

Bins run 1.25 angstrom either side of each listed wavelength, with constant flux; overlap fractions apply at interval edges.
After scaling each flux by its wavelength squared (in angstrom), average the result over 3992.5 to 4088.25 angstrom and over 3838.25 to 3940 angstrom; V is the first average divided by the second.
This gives 2.02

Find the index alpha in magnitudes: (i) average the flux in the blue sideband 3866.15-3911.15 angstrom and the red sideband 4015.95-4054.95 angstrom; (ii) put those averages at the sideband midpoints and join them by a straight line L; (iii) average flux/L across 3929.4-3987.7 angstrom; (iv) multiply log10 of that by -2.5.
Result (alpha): 0.43 mag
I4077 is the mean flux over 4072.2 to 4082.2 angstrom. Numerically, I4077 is 3.93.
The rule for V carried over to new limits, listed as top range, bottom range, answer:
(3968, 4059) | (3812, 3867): 2.38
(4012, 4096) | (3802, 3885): 2.44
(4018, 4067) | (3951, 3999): 1.50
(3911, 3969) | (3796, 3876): 1.24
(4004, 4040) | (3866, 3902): 1.94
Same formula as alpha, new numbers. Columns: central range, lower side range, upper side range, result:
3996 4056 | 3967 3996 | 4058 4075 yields -0.21 mag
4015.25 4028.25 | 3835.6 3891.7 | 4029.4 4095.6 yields -0.18 mag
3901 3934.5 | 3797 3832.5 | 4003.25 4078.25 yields 0.17 mag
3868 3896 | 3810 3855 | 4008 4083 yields 0.05 mag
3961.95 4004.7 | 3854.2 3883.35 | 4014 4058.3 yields 0.17 mag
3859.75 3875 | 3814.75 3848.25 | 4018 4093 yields 0.04 mag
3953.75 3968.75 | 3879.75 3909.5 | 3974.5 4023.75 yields 0.48 mag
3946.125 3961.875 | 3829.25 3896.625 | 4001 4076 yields 0.11 mag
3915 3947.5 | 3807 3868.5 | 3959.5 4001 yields 0.23 mag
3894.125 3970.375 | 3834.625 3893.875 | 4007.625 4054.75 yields 0.17 mag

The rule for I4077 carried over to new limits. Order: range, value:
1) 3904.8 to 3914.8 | 3.03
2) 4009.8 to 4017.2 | 4.15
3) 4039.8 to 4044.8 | 4.03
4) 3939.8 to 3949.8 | 2.37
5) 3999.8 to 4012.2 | 4.01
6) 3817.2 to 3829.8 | 1.49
